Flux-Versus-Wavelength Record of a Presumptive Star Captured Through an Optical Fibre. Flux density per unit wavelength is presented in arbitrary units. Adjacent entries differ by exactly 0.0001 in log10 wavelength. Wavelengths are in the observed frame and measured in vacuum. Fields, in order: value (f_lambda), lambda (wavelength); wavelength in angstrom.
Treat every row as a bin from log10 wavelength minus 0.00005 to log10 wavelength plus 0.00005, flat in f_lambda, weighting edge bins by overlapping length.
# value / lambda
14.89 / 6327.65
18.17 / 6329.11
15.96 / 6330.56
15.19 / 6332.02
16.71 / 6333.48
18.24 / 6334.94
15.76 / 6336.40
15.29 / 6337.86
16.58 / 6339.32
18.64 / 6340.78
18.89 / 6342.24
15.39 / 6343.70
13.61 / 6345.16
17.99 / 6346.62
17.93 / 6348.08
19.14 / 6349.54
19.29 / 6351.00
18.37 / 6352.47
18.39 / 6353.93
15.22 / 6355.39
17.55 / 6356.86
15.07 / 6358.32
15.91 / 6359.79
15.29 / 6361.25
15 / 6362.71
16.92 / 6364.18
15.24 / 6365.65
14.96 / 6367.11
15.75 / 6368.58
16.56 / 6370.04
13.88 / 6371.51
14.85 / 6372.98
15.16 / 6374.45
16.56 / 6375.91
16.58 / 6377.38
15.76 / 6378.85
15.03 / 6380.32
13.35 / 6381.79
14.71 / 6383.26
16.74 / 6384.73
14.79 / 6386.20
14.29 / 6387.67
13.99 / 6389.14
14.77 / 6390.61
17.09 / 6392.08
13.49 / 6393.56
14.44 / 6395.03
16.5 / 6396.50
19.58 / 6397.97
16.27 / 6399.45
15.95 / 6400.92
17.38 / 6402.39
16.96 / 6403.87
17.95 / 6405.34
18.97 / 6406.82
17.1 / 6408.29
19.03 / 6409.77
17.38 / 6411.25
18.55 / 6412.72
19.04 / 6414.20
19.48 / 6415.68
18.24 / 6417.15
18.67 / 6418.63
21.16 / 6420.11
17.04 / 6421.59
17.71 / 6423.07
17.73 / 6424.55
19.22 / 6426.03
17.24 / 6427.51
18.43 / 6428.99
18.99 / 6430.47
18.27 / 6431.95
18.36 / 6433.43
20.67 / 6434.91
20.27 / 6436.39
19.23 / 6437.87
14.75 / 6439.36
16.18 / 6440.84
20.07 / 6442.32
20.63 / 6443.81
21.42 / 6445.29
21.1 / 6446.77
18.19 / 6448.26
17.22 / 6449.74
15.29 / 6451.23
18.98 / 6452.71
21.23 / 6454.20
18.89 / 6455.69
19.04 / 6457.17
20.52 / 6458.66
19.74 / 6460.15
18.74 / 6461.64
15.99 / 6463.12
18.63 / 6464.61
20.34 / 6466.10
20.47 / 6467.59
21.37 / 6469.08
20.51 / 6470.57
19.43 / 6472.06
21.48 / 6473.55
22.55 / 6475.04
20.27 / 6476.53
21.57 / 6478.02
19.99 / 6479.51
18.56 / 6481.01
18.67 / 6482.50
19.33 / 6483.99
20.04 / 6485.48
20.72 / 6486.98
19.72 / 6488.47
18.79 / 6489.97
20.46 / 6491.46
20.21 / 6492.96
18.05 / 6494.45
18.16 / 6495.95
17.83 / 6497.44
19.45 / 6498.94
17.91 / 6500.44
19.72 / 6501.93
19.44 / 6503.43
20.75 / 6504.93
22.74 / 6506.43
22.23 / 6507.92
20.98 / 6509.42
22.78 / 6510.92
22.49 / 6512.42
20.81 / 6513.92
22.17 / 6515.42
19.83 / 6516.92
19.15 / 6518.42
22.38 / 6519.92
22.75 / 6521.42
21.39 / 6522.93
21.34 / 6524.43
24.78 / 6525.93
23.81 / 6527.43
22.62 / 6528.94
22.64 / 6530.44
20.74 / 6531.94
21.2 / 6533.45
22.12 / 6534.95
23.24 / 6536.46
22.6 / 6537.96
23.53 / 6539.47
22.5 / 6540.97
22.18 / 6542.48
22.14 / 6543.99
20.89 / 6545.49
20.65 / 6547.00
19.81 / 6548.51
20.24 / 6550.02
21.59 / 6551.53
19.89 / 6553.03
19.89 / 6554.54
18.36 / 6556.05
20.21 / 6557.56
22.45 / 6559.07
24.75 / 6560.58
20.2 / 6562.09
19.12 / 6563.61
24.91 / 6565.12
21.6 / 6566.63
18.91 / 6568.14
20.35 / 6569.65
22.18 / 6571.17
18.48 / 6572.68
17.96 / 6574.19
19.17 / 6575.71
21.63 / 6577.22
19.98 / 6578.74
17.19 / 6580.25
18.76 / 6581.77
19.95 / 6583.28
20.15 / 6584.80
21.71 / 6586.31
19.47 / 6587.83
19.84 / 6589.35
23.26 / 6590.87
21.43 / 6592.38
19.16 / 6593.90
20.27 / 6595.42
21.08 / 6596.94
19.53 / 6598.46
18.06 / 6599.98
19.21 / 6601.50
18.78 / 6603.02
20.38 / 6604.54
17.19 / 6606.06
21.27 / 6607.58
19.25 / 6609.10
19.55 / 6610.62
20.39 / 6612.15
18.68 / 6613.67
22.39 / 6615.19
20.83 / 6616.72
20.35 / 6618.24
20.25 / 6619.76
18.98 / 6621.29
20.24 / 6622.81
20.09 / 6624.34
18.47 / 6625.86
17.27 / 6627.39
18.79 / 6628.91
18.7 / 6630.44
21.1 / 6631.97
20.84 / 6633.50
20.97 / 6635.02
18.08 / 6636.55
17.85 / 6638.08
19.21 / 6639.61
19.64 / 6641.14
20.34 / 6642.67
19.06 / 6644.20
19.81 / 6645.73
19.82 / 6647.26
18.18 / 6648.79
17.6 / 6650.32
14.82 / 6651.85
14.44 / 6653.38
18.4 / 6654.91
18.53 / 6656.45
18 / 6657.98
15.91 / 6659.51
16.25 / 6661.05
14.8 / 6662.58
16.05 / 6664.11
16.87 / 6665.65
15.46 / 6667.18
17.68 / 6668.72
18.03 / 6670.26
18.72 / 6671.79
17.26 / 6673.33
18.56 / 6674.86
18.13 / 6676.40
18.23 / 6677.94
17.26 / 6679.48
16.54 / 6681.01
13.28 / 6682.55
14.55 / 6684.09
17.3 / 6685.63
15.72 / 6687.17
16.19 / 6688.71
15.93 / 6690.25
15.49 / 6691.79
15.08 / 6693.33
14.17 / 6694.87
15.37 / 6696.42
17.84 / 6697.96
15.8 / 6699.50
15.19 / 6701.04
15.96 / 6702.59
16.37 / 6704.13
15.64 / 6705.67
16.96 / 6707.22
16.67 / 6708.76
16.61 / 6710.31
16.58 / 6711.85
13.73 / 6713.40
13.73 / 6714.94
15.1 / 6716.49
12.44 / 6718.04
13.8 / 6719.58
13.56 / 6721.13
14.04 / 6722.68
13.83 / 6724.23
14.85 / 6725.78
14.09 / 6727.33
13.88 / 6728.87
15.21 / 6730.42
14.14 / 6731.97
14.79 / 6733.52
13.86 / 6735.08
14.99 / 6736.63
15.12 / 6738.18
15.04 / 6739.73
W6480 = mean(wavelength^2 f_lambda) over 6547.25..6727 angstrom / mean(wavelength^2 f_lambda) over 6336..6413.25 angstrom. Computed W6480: 1.21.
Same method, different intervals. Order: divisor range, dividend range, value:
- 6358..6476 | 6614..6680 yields 1.12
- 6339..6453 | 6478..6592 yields 1.26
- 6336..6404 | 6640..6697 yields 1.16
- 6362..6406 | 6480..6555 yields 1.39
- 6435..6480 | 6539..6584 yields 1.09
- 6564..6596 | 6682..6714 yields 0.80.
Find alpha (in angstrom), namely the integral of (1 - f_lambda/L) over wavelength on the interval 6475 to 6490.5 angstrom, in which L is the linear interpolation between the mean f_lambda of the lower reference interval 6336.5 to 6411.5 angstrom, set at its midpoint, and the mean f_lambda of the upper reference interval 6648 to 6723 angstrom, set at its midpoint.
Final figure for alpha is -3.53 angstrom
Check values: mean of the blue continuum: 16.3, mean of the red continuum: 16.1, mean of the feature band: 19.9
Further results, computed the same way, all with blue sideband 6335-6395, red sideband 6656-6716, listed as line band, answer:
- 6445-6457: -2.1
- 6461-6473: -2.5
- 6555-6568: -4.1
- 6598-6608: -1.8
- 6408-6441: -4.9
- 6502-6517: -4.9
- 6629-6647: -3.7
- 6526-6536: -3.9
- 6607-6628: -4.7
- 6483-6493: -2.3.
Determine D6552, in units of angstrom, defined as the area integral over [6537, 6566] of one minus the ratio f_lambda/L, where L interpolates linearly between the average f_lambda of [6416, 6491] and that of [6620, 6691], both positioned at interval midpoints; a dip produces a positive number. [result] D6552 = -4.4 angstrom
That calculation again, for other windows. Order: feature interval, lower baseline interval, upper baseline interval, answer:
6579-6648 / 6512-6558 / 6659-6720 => -3.67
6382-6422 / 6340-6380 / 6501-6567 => 1.62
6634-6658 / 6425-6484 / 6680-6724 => -3.29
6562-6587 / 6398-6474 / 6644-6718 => -3.82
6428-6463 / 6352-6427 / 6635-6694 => -4.58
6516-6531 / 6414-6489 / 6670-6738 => -3.19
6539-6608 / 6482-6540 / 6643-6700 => -3.81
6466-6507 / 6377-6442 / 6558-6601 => -2.78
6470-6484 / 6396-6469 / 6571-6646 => -1.05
